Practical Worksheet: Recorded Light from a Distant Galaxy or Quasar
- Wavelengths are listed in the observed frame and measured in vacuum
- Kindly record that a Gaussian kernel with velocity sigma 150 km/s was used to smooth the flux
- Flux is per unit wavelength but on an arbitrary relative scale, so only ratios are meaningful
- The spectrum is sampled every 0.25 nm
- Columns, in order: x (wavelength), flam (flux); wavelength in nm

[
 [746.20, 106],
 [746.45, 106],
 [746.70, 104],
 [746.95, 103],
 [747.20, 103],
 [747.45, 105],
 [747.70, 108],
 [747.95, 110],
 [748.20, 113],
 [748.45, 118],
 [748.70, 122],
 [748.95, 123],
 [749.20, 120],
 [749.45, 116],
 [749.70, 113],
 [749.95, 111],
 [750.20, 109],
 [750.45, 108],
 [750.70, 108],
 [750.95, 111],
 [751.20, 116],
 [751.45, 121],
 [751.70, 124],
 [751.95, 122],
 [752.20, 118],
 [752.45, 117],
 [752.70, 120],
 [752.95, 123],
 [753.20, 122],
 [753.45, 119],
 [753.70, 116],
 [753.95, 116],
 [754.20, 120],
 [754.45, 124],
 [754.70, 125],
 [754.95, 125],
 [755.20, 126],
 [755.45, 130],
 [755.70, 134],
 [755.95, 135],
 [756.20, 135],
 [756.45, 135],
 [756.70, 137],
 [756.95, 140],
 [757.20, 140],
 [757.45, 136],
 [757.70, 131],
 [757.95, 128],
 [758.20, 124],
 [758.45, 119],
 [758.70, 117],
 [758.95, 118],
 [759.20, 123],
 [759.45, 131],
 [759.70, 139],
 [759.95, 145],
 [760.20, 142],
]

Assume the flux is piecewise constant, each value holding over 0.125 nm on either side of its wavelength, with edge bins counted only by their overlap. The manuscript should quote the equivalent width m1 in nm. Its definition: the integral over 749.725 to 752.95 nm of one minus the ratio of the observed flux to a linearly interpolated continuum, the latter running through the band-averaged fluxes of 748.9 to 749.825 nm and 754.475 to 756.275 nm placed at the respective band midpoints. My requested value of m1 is 0.16 nm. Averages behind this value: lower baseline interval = 118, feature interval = 116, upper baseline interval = 130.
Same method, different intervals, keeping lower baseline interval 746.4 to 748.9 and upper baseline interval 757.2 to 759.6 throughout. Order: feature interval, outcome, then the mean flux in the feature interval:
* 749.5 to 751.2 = 0.05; 111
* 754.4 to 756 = -0.09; 128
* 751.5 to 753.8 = -0.06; 120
